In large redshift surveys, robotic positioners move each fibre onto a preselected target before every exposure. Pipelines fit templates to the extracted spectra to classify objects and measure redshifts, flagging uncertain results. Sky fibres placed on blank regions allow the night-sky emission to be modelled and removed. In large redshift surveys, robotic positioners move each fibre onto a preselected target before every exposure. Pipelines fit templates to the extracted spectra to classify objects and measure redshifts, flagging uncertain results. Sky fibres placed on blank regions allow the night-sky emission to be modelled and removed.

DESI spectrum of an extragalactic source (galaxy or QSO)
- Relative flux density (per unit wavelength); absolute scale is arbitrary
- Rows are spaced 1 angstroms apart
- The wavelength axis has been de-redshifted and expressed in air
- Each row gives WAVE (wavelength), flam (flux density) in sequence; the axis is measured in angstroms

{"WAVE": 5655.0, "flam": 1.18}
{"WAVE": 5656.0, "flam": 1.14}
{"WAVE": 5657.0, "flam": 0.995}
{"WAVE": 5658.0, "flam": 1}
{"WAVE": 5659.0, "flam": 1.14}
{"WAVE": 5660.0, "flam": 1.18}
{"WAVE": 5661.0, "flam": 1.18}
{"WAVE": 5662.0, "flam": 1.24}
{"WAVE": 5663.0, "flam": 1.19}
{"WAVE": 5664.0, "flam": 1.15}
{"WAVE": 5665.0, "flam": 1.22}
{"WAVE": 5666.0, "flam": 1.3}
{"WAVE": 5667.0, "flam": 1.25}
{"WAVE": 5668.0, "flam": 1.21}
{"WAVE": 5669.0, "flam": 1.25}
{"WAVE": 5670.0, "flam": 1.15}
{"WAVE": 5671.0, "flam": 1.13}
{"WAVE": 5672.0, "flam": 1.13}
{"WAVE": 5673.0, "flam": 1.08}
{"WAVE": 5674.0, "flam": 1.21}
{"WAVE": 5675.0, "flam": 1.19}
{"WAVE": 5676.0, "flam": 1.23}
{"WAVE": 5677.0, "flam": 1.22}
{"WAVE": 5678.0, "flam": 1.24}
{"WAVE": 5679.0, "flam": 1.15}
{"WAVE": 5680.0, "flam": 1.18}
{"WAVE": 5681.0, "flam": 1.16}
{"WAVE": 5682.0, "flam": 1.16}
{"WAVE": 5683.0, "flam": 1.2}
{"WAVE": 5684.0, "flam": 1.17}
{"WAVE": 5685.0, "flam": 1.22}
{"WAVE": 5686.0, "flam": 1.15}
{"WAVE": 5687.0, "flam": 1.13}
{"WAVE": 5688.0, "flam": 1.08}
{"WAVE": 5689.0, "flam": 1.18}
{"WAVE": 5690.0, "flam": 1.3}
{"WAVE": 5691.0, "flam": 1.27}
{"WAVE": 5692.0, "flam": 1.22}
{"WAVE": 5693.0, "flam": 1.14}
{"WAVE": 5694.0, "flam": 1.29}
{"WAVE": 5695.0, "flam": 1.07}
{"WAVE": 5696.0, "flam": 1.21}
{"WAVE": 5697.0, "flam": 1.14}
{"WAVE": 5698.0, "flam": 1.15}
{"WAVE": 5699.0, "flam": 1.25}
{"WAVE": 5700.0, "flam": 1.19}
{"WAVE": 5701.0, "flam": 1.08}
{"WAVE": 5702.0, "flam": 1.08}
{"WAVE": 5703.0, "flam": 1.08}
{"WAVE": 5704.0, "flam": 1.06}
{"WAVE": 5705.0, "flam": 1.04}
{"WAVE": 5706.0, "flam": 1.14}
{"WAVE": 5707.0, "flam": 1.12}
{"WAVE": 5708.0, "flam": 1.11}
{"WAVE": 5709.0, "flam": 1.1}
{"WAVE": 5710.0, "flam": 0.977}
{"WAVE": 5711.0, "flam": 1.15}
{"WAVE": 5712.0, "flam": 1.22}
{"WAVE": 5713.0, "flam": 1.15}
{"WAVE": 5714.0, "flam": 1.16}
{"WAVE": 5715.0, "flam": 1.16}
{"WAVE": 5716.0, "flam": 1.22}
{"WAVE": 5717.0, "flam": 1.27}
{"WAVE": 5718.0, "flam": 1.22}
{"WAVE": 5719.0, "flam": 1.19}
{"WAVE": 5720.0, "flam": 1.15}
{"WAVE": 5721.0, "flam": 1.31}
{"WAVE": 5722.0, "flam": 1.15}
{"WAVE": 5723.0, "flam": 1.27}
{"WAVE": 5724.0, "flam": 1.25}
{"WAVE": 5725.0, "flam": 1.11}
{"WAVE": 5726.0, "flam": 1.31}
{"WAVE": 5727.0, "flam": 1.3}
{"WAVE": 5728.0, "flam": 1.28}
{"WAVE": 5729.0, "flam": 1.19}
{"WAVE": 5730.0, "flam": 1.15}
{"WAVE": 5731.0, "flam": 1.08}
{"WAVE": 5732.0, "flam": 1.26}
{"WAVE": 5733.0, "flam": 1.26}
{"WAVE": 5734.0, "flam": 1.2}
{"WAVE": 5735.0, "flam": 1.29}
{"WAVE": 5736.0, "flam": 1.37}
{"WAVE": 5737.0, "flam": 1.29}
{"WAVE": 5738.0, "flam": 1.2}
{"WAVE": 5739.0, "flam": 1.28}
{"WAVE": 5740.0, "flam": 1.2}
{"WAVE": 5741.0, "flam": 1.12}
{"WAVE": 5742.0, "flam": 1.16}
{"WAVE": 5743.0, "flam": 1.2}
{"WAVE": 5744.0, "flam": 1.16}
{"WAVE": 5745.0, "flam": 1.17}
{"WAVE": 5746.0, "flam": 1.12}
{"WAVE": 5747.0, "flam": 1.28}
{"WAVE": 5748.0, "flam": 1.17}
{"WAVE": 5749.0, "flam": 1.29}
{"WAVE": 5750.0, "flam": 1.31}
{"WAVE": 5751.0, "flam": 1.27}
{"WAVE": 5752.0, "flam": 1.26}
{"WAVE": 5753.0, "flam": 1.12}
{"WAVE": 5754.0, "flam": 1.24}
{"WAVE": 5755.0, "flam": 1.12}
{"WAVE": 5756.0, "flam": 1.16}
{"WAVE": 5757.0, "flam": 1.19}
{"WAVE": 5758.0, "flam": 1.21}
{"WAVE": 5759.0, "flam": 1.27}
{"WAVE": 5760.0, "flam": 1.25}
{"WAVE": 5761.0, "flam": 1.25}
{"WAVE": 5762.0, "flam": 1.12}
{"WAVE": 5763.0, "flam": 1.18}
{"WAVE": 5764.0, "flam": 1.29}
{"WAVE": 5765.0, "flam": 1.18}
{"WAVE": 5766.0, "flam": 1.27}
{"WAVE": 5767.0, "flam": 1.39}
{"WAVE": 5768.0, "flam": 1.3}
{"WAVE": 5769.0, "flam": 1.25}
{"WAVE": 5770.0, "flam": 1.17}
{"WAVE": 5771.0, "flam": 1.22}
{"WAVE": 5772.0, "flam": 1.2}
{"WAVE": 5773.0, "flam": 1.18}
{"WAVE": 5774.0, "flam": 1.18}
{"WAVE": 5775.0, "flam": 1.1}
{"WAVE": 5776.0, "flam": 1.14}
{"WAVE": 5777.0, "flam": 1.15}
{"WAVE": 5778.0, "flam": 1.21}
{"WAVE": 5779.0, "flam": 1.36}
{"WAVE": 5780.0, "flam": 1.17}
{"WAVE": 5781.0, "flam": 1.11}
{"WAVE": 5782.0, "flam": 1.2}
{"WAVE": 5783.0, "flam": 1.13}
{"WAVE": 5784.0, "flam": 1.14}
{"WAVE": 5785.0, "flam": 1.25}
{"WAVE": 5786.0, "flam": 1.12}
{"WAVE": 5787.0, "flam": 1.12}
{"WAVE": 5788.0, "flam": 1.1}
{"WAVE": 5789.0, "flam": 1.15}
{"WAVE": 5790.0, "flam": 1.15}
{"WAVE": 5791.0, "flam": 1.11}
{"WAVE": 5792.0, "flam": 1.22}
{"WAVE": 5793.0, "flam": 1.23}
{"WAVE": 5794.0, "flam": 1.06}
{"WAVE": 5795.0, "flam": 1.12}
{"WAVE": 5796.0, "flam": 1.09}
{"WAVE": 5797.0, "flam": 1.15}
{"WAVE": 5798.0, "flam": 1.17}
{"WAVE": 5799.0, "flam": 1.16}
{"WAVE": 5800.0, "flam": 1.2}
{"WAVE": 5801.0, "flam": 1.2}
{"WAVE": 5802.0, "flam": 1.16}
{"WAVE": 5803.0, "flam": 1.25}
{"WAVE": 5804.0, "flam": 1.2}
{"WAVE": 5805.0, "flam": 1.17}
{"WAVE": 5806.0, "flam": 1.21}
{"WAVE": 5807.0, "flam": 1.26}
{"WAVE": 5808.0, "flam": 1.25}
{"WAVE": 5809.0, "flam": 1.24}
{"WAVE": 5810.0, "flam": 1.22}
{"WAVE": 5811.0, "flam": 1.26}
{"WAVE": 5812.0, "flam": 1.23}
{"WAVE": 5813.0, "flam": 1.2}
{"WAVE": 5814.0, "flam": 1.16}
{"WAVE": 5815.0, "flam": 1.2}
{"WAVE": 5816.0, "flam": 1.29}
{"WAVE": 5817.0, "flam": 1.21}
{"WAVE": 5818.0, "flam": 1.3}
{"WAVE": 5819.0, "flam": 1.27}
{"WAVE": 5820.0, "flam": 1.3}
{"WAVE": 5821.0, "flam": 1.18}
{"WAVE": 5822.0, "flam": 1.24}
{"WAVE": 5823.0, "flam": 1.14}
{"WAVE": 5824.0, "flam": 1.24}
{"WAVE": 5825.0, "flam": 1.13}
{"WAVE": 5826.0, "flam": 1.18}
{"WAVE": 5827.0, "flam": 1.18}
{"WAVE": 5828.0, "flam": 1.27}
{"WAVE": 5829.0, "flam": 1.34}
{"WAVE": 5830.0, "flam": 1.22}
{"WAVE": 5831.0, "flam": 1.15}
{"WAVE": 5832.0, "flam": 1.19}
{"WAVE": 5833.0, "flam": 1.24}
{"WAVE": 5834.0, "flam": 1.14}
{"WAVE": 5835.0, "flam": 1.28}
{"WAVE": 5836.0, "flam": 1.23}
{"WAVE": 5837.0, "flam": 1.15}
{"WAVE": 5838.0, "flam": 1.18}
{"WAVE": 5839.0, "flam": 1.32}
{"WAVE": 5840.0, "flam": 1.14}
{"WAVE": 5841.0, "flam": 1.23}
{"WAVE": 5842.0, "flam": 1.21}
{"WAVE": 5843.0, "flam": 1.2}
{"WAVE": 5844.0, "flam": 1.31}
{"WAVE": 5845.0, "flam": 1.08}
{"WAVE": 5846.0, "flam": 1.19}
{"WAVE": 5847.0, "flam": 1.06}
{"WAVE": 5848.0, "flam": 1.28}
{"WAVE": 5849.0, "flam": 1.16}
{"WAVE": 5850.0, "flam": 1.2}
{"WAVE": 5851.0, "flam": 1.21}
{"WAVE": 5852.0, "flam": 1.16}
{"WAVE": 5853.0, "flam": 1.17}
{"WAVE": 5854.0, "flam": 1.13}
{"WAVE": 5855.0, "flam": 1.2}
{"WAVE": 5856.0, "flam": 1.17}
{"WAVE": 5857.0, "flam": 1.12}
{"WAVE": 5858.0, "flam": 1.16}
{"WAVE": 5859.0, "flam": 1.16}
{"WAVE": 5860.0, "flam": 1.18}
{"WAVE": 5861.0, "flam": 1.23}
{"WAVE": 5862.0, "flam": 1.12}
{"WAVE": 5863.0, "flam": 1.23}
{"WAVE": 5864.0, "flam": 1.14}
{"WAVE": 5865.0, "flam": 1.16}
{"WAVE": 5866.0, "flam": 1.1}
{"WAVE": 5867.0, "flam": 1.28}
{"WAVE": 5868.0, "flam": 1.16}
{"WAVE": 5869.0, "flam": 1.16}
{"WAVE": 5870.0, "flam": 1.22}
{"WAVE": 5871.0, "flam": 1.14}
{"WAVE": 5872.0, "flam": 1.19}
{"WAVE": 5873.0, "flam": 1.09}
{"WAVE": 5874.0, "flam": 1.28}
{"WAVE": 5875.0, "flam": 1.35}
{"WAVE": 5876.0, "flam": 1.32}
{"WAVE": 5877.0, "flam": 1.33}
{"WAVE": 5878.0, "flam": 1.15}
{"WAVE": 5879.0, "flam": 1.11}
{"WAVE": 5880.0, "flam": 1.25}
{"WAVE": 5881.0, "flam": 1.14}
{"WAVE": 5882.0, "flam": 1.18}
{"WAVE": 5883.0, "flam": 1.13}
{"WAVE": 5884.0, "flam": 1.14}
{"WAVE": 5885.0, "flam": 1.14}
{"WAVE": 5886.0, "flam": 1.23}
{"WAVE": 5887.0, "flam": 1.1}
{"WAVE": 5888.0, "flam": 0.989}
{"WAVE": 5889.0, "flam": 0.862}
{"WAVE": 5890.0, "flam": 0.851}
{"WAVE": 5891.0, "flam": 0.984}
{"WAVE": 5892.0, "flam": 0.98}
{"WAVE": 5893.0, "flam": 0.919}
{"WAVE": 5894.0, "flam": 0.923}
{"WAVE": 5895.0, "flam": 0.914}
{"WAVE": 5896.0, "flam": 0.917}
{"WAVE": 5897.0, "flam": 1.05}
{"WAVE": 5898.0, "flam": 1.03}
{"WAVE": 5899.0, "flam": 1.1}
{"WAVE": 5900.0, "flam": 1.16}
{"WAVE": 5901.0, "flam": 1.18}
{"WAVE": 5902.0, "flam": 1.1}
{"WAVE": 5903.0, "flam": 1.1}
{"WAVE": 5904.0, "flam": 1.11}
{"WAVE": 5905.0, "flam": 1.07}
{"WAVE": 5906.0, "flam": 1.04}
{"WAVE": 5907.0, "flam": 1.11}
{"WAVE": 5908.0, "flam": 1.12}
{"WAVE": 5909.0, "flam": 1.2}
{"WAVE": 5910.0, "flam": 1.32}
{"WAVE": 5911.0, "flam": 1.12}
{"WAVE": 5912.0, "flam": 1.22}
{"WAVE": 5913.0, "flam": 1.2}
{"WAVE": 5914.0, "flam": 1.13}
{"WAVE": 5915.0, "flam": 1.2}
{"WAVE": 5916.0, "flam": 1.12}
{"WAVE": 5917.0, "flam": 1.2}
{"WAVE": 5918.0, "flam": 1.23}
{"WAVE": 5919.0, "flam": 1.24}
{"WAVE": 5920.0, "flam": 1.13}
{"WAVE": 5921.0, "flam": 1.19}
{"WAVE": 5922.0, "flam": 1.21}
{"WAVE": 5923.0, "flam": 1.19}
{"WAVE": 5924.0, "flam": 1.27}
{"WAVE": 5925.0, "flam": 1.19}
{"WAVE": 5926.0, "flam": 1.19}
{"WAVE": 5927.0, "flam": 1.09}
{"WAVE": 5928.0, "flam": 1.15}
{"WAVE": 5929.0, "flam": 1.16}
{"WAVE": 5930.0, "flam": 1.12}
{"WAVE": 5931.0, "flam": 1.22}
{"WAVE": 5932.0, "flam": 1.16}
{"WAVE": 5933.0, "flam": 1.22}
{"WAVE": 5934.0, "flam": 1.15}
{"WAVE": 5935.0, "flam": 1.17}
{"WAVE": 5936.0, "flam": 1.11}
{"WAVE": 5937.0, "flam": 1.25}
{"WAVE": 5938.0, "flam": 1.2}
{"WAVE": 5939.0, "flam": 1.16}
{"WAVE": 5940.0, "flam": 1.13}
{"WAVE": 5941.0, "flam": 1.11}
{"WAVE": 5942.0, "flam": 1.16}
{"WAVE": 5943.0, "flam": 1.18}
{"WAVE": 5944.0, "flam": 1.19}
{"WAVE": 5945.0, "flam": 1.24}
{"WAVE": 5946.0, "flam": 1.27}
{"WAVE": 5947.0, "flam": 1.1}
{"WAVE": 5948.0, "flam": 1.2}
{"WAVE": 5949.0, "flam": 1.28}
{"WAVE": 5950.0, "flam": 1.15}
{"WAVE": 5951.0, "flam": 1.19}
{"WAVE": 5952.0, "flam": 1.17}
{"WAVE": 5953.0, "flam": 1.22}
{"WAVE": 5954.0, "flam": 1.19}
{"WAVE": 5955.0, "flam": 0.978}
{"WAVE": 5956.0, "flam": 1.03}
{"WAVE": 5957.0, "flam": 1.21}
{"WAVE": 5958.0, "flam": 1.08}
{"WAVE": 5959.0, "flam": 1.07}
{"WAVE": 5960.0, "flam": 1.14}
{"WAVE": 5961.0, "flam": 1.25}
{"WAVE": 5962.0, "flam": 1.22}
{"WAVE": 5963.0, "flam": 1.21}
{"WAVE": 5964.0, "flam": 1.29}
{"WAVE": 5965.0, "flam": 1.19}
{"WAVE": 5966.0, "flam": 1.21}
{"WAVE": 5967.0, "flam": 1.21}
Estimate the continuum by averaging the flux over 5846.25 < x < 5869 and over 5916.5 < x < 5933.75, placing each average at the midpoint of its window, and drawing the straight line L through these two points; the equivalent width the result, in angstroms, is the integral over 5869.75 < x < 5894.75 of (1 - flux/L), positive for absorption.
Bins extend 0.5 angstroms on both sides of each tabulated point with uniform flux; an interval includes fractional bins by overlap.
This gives 1.3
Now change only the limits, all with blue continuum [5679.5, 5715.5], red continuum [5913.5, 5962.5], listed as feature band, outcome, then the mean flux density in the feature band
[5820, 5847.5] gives -0.93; 1.2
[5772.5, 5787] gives -0.17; 1.17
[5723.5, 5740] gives -1.18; 1.24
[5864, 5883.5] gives -0.48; 1.2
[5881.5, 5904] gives 2.35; 1.05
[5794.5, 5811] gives -0.45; 1.19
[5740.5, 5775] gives -1.62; 1.21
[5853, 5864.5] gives -0.02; 1.17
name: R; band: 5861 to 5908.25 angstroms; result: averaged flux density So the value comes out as 1.12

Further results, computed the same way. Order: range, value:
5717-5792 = 1.21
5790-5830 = 1.2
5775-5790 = 1.17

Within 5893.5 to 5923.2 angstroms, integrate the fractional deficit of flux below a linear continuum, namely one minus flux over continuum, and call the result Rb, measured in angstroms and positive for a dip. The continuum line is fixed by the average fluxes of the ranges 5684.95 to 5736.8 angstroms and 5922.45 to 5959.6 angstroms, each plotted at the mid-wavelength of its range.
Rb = 1.1 angstroms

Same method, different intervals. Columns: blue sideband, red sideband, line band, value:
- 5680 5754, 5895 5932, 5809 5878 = -2.5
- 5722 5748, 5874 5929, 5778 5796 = 0.4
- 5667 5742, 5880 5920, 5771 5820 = -1.9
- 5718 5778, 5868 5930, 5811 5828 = -0.6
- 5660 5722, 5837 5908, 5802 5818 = -1.0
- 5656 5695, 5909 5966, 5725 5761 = -1.2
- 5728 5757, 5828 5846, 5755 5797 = 0.9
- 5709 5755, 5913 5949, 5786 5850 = -0.1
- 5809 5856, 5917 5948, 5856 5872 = 0.4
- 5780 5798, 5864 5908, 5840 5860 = -1.0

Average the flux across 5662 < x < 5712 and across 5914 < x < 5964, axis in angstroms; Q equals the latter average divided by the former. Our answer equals 1.01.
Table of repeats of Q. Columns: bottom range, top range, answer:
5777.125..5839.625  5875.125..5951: 0.95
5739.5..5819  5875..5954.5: 0.95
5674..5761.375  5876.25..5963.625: 0.96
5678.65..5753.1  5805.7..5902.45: 0.98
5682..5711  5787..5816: 1.03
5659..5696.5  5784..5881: 1.00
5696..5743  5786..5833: 1.01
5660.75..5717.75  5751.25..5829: 1.02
